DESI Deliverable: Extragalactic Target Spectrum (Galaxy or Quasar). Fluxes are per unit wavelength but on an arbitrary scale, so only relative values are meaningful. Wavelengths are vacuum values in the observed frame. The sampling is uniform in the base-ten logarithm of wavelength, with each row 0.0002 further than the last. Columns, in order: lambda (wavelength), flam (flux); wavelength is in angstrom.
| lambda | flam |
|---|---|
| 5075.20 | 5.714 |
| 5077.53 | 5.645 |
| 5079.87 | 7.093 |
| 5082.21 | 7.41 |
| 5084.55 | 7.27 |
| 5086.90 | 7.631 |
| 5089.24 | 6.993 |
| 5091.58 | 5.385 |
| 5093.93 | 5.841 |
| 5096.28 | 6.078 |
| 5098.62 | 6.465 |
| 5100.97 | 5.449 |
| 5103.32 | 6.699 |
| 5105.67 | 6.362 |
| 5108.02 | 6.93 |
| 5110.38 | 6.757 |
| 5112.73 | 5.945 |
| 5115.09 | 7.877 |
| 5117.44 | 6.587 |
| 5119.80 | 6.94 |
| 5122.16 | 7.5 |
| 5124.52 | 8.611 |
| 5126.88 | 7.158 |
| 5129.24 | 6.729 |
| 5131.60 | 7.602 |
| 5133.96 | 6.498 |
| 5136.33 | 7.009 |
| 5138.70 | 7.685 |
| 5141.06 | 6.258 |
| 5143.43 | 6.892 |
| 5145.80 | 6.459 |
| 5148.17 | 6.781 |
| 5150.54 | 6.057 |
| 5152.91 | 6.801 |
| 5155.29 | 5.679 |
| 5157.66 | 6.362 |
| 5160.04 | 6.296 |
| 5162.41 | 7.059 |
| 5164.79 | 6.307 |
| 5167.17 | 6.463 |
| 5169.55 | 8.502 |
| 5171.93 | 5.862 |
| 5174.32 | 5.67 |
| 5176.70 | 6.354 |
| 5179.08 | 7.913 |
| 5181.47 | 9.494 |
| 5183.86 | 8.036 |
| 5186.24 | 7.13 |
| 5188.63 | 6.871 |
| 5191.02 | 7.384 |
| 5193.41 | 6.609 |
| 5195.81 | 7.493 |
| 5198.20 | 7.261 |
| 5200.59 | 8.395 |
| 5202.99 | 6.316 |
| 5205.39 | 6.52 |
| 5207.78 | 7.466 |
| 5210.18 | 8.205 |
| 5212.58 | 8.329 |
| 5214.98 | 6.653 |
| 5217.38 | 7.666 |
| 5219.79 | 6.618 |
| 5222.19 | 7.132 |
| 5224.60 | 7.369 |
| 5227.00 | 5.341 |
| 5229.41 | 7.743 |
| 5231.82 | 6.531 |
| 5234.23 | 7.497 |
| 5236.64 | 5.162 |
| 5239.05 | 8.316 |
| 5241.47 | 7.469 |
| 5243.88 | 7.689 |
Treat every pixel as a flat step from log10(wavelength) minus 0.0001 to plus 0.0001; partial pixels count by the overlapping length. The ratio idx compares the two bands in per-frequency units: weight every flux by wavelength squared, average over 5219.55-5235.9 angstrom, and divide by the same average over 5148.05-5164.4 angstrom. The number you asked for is 1.10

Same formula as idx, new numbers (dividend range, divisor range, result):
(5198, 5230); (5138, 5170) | 1.11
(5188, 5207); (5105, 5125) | 1.05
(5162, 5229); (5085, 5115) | 1.15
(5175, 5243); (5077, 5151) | 1.11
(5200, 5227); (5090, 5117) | 1.18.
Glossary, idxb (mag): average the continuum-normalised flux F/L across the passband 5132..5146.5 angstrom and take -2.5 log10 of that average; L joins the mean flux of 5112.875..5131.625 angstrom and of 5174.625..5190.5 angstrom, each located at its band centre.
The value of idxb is 0.076 mag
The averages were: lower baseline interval 7.28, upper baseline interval 7.52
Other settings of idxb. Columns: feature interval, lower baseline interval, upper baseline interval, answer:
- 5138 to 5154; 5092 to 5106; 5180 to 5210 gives 0.01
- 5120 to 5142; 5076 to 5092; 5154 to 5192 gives -0.05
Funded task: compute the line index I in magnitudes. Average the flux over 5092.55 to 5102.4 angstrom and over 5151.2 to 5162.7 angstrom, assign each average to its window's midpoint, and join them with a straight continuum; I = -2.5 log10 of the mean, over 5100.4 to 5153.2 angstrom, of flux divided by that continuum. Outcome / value -0.12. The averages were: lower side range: 5.96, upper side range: 6.38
